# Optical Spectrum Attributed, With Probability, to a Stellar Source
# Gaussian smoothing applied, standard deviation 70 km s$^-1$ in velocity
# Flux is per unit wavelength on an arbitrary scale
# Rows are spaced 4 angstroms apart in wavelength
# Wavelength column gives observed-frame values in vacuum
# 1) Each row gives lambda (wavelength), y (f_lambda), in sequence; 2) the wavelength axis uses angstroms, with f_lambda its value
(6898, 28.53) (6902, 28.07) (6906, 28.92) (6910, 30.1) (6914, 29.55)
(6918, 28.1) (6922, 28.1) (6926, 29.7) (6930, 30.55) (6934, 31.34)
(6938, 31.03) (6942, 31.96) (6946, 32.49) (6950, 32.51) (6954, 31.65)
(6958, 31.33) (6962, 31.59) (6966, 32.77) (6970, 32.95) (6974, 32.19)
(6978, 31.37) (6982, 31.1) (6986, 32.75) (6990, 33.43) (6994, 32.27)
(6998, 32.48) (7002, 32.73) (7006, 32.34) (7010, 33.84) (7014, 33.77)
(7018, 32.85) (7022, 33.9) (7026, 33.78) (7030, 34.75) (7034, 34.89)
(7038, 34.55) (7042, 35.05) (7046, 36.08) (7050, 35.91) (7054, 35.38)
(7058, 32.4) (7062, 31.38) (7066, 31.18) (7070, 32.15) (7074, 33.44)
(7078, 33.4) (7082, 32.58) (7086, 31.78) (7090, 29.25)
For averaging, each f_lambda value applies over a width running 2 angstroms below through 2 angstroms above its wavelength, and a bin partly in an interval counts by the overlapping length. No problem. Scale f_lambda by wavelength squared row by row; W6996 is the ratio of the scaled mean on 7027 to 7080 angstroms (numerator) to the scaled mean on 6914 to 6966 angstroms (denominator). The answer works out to 1.13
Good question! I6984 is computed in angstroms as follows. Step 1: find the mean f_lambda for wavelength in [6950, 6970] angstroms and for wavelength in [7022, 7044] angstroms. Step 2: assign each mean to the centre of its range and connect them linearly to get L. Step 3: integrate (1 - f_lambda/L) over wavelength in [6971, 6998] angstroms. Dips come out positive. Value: 0.52 angstroms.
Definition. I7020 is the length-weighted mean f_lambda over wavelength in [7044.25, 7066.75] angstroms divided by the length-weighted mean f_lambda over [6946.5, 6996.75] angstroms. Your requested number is 1.1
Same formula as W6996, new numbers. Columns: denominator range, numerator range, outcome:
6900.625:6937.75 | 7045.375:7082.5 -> 1.18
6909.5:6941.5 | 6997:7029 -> 1.14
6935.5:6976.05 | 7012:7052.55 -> 1.10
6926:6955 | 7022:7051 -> 1.14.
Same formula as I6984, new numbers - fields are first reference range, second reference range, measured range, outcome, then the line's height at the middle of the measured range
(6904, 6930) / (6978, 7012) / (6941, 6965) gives -1.0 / 30.7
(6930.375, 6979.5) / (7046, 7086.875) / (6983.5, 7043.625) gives -1.8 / 32.6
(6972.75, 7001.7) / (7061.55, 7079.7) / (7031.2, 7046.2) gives -1.2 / 32.3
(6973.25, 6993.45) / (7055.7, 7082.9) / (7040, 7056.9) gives -1.6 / 32.3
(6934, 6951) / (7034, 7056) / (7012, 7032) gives 0.4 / 34.6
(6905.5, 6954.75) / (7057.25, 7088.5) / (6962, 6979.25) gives -0.7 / 31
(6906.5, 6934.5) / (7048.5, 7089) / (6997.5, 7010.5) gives -0.6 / 31.4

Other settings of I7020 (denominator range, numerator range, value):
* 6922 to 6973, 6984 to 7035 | 1.06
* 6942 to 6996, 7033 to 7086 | 1.05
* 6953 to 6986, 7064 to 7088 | 1.02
